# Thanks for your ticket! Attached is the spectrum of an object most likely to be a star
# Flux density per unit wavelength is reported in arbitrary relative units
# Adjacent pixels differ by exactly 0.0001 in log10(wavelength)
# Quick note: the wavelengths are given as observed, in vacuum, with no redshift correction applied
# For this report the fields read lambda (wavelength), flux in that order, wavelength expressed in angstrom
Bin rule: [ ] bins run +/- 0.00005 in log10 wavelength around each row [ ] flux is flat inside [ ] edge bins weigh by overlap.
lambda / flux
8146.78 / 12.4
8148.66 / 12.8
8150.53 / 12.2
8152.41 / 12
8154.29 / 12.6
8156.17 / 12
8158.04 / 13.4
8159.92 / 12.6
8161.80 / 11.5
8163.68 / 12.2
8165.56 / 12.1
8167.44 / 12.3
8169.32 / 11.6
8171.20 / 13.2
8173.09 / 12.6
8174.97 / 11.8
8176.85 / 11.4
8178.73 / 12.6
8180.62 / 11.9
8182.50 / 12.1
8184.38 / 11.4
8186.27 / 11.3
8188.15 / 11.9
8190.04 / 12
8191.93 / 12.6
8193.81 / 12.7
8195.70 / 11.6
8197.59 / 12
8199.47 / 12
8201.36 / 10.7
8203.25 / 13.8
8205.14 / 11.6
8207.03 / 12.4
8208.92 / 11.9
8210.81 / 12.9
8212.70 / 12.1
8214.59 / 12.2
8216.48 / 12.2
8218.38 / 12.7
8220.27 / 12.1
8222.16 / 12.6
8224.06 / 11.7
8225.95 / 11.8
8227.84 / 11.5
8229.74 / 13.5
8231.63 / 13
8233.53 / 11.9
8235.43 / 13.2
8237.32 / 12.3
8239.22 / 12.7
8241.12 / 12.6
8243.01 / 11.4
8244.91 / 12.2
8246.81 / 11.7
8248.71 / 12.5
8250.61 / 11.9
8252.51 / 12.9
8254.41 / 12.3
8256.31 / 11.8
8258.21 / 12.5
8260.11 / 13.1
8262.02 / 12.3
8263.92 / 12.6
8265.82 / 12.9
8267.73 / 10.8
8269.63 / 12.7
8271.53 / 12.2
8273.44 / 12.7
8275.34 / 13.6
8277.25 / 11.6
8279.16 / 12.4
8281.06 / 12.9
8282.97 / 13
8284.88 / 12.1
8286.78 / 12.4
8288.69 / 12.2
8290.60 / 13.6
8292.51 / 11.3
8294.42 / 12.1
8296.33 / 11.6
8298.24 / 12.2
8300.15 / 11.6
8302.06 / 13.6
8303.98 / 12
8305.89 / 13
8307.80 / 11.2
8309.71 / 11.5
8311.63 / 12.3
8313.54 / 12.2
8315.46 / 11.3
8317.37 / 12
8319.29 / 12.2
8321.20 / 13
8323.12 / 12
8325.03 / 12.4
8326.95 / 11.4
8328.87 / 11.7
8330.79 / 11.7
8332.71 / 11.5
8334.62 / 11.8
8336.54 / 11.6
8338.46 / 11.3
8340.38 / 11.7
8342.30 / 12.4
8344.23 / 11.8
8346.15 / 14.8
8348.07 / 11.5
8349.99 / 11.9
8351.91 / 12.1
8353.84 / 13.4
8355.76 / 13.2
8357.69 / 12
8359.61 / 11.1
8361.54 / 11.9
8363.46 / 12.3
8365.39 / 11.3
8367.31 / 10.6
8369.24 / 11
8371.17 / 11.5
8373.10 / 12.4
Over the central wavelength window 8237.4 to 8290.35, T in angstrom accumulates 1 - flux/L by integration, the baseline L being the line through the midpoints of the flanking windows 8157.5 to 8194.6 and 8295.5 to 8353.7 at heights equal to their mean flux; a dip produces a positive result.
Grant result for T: -1.3 angstrom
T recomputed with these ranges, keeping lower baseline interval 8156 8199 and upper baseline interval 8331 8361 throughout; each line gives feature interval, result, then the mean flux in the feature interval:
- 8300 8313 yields -0.1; 12.2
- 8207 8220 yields -0.2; 12.3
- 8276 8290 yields -0.3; 12.4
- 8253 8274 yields -0.4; 12.4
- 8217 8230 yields -0.1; 12.2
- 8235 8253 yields -0.3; 12.3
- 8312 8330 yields 0.1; 12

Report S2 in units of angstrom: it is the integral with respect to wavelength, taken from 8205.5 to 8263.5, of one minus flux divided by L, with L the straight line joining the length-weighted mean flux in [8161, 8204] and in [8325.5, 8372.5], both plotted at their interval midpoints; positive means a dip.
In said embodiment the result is -1.55 angstrom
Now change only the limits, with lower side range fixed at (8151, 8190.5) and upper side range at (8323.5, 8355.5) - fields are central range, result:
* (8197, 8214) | -0.06 angstrom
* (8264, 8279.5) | -0.35 angstrom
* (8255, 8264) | -0.25 angstrom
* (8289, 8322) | -0.17 angstrom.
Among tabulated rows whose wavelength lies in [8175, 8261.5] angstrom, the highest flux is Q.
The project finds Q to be 13.8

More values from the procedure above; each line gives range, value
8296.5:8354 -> 14.8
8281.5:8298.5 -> 13.6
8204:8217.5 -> 12.9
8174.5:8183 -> 12.6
